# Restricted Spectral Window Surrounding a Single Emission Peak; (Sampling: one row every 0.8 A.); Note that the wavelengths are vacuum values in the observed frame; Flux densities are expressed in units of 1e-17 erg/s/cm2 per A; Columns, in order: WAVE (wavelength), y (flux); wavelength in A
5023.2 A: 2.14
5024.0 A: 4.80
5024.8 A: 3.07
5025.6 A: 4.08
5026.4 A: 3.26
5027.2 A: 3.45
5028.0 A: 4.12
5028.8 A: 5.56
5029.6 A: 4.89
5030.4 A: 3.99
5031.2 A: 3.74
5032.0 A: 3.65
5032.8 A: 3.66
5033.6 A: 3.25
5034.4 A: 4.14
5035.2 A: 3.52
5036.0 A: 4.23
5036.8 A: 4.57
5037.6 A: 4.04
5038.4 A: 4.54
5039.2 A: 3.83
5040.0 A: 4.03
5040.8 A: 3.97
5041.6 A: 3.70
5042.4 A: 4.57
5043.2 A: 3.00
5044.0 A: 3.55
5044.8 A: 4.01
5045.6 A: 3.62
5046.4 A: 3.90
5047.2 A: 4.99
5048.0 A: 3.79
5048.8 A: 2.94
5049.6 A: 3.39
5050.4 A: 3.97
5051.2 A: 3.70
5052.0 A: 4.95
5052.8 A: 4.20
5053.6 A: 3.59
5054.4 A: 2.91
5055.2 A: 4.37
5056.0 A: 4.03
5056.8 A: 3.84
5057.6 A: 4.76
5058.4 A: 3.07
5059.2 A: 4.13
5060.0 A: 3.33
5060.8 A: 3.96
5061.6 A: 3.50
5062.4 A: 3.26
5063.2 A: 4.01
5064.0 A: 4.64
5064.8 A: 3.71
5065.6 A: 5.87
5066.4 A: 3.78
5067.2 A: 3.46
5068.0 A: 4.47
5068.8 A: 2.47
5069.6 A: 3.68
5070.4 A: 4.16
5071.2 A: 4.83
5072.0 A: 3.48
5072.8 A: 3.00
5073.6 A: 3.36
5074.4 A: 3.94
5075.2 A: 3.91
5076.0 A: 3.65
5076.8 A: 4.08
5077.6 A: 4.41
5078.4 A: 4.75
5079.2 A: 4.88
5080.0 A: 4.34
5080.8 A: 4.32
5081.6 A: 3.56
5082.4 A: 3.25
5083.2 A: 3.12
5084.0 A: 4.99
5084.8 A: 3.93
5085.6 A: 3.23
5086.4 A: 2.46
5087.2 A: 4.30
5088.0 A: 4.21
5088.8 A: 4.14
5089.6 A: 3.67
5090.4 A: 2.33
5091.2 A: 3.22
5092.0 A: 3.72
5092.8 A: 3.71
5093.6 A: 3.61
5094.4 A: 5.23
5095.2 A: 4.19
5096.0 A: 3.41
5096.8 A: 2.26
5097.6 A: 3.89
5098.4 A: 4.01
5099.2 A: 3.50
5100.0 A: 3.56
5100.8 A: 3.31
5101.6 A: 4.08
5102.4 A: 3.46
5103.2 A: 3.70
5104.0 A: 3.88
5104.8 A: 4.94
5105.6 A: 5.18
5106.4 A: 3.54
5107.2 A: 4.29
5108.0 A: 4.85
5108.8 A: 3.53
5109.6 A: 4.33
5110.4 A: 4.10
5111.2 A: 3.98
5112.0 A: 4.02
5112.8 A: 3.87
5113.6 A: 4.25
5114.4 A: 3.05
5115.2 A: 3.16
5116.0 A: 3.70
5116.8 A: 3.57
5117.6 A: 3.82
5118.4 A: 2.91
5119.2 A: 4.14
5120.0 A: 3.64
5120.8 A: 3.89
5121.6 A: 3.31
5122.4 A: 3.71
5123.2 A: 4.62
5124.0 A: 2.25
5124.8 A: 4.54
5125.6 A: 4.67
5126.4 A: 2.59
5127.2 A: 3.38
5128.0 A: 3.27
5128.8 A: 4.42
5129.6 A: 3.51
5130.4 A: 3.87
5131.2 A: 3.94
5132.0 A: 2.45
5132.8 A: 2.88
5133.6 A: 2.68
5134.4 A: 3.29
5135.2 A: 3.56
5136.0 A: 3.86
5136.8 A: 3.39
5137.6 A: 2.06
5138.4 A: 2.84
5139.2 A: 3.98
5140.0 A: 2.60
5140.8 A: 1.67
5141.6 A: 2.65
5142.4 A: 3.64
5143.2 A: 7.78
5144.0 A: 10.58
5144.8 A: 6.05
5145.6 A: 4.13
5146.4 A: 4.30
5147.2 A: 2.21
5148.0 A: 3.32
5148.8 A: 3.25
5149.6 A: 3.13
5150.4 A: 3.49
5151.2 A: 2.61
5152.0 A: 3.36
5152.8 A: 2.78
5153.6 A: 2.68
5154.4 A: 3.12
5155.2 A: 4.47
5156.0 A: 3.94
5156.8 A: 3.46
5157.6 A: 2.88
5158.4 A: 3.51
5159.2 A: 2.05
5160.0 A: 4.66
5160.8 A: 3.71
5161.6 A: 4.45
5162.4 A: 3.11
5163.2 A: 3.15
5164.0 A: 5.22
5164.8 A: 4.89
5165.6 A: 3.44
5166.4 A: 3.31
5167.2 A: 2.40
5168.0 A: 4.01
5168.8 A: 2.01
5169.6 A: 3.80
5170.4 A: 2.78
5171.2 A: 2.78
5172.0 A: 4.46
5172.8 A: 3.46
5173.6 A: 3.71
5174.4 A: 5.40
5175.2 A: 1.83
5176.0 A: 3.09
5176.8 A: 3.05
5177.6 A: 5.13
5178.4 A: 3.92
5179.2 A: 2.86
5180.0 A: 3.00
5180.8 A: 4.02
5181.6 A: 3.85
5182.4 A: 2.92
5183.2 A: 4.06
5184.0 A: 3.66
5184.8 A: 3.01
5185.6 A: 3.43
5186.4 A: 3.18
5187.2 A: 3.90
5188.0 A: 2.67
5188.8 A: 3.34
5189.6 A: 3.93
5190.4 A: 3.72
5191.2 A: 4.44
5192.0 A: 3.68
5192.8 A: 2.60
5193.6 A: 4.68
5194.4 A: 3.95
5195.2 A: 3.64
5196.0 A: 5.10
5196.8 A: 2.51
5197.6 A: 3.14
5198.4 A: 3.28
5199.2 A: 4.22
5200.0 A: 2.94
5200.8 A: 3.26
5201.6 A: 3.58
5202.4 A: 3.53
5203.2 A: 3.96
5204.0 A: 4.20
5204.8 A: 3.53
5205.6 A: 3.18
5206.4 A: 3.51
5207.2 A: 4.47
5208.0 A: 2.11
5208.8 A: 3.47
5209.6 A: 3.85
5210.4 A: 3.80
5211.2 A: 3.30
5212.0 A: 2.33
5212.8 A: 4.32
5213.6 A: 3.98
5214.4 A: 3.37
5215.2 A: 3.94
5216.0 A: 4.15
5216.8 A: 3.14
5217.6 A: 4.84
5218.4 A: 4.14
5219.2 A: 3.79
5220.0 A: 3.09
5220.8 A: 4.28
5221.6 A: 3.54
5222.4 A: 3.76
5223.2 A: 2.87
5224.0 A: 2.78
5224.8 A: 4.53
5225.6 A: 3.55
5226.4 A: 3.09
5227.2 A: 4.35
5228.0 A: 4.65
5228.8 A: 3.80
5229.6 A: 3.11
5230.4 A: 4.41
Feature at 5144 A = H-beta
